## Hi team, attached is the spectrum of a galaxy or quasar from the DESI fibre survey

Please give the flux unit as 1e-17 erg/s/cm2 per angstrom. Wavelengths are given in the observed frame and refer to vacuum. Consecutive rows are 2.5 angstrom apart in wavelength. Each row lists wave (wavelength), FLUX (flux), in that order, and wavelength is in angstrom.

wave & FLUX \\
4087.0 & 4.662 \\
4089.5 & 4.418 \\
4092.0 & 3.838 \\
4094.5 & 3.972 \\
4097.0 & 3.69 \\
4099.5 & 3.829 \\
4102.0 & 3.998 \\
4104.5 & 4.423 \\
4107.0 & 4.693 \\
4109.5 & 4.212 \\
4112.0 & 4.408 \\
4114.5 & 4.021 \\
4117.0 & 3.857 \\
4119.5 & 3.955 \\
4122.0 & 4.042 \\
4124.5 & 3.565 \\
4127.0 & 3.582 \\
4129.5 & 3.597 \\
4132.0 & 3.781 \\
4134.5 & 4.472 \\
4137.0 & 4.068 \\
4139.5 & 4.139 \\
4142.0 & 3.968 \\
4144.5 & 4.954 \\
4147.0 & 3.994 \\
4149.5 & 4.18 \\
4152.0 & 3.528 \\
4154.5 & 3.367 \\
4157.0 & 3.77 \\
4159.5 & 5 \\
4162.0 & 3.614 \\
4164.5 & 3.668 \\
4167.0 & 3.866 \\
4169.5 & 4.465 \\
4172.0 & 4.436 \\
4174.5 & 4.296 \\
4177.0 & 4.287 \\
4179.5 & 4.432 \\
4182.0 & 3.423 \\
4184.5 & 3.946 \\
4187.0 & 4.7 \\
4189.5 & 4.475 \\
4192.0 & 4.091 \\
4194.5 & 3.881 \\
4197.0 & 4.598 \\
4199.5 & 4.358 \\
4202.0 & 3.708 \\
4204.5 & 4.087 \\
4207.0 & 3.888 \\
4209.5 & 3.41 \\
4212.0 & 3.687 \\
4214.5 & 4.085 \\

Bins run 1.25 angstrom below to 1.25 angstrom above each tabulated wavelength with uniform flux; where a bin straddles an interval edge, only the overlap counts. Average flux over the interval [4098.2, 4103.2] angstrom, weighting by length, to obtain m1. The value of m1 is 3.91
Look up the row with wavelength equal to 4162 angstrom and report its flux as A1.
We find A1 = 3.614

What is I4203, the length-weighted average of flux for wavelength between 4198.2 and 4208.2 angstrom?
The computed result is 4.01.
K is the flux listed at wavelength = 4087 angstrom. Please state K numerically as 4.662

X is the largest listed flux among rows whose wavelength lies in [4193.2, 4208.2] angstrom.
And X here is 4.598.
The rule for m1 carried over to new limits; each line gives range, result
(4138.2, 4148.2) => 4.26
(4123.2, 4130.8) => 3.59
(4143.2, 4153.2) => 4.17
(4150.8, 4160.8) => 3.92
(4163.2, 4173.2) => 4.1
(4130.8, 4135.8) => 4.13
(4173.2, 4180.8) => 4.33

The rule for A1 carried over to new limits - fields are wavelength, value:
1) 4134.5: 4.472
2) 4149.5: 4.18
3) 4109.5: 4.212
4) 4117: 3.857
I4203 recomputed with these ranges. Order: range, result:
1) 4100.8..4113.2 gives 4.35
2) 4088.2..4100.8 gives 3.95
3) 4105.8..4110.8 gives 4.45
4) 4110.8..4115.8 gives 4.21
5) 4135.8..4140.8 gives 4.1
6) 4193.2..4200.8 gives 4.27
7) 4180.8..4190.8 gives 4.14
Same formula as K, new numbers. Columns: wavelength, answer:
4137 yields 4.068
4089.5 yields 4.418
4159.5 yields 5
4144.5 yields 4.954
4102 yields 3.998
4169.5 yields 4.465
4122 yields 4.042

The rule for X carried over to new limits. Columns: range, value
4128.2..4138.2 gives 4.472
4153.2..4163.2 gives 5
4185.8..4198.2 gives 4.7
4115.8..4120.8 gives 3.955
